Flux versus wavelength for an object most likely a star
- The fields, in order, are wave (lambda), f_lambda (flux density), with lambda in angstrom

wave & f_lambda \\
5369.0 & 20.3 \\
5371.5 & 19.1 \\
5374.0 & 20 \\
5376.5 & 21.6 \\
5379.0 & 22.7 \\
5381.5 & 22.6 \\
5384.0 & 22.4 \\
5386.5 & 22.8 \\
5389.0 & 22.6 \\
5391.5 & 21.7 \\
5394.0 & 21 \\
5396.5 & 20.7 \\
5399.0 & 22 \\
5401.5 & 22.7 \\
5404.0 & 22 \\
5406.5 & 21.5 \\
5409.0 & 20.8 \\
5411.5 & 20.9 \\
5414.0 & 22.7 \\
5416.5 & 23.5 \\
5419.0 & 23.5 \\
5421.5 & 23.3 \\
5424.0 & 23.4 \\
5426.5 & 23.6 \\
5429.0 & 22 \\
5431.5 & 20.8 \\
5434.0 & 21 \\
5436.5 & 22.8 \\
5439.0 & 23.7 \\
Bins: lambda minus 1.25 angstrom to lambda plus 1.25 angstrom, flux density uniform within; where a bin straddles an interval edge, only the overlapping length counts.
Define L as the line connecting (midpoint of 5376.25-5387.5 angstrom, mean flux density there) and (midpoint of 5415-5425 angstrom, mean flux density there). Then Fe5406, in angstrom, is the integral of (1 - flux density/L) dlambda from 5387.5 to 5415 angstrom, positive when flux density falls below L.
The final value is 1.51 angstrom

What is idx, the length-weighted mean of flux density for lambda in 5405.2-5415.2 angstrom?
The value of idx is 21.5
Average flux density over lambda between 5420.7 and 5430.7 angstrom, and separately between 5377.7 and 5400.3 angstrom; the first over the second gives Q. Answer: 1.0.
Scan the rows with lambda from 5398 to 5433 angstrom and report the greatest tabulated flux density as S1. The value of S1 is 23.6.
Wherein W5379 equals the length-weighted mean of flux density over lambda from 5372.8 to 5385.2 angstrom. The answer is 21.9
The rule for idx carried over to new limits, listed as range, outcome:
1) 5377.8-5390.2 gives 22.6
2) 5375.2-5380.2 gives 22.1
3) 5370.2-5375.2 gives 19.6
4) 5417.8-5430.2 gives 23.2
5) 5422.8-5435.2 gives 22.2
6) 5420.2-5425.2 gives 23.4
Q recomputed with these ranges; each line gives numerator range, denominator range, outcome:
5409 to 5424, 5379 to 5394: 1.02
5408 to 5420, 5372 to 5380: 1.05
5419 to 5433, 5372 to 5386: 1.04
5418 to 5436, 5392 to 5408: 1.04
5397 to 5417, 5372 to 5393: 1.00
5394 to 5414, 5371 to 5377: 1.07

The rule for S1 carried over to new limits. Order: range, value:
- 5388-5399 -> 22.6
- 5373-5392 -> 22.8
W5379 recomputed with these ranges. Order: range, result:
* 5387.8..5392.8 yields 22.1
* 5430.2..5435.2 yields 20.9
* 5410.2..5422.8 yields 22.8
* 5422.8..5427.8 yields 23.5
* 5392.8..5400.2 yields 21.2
